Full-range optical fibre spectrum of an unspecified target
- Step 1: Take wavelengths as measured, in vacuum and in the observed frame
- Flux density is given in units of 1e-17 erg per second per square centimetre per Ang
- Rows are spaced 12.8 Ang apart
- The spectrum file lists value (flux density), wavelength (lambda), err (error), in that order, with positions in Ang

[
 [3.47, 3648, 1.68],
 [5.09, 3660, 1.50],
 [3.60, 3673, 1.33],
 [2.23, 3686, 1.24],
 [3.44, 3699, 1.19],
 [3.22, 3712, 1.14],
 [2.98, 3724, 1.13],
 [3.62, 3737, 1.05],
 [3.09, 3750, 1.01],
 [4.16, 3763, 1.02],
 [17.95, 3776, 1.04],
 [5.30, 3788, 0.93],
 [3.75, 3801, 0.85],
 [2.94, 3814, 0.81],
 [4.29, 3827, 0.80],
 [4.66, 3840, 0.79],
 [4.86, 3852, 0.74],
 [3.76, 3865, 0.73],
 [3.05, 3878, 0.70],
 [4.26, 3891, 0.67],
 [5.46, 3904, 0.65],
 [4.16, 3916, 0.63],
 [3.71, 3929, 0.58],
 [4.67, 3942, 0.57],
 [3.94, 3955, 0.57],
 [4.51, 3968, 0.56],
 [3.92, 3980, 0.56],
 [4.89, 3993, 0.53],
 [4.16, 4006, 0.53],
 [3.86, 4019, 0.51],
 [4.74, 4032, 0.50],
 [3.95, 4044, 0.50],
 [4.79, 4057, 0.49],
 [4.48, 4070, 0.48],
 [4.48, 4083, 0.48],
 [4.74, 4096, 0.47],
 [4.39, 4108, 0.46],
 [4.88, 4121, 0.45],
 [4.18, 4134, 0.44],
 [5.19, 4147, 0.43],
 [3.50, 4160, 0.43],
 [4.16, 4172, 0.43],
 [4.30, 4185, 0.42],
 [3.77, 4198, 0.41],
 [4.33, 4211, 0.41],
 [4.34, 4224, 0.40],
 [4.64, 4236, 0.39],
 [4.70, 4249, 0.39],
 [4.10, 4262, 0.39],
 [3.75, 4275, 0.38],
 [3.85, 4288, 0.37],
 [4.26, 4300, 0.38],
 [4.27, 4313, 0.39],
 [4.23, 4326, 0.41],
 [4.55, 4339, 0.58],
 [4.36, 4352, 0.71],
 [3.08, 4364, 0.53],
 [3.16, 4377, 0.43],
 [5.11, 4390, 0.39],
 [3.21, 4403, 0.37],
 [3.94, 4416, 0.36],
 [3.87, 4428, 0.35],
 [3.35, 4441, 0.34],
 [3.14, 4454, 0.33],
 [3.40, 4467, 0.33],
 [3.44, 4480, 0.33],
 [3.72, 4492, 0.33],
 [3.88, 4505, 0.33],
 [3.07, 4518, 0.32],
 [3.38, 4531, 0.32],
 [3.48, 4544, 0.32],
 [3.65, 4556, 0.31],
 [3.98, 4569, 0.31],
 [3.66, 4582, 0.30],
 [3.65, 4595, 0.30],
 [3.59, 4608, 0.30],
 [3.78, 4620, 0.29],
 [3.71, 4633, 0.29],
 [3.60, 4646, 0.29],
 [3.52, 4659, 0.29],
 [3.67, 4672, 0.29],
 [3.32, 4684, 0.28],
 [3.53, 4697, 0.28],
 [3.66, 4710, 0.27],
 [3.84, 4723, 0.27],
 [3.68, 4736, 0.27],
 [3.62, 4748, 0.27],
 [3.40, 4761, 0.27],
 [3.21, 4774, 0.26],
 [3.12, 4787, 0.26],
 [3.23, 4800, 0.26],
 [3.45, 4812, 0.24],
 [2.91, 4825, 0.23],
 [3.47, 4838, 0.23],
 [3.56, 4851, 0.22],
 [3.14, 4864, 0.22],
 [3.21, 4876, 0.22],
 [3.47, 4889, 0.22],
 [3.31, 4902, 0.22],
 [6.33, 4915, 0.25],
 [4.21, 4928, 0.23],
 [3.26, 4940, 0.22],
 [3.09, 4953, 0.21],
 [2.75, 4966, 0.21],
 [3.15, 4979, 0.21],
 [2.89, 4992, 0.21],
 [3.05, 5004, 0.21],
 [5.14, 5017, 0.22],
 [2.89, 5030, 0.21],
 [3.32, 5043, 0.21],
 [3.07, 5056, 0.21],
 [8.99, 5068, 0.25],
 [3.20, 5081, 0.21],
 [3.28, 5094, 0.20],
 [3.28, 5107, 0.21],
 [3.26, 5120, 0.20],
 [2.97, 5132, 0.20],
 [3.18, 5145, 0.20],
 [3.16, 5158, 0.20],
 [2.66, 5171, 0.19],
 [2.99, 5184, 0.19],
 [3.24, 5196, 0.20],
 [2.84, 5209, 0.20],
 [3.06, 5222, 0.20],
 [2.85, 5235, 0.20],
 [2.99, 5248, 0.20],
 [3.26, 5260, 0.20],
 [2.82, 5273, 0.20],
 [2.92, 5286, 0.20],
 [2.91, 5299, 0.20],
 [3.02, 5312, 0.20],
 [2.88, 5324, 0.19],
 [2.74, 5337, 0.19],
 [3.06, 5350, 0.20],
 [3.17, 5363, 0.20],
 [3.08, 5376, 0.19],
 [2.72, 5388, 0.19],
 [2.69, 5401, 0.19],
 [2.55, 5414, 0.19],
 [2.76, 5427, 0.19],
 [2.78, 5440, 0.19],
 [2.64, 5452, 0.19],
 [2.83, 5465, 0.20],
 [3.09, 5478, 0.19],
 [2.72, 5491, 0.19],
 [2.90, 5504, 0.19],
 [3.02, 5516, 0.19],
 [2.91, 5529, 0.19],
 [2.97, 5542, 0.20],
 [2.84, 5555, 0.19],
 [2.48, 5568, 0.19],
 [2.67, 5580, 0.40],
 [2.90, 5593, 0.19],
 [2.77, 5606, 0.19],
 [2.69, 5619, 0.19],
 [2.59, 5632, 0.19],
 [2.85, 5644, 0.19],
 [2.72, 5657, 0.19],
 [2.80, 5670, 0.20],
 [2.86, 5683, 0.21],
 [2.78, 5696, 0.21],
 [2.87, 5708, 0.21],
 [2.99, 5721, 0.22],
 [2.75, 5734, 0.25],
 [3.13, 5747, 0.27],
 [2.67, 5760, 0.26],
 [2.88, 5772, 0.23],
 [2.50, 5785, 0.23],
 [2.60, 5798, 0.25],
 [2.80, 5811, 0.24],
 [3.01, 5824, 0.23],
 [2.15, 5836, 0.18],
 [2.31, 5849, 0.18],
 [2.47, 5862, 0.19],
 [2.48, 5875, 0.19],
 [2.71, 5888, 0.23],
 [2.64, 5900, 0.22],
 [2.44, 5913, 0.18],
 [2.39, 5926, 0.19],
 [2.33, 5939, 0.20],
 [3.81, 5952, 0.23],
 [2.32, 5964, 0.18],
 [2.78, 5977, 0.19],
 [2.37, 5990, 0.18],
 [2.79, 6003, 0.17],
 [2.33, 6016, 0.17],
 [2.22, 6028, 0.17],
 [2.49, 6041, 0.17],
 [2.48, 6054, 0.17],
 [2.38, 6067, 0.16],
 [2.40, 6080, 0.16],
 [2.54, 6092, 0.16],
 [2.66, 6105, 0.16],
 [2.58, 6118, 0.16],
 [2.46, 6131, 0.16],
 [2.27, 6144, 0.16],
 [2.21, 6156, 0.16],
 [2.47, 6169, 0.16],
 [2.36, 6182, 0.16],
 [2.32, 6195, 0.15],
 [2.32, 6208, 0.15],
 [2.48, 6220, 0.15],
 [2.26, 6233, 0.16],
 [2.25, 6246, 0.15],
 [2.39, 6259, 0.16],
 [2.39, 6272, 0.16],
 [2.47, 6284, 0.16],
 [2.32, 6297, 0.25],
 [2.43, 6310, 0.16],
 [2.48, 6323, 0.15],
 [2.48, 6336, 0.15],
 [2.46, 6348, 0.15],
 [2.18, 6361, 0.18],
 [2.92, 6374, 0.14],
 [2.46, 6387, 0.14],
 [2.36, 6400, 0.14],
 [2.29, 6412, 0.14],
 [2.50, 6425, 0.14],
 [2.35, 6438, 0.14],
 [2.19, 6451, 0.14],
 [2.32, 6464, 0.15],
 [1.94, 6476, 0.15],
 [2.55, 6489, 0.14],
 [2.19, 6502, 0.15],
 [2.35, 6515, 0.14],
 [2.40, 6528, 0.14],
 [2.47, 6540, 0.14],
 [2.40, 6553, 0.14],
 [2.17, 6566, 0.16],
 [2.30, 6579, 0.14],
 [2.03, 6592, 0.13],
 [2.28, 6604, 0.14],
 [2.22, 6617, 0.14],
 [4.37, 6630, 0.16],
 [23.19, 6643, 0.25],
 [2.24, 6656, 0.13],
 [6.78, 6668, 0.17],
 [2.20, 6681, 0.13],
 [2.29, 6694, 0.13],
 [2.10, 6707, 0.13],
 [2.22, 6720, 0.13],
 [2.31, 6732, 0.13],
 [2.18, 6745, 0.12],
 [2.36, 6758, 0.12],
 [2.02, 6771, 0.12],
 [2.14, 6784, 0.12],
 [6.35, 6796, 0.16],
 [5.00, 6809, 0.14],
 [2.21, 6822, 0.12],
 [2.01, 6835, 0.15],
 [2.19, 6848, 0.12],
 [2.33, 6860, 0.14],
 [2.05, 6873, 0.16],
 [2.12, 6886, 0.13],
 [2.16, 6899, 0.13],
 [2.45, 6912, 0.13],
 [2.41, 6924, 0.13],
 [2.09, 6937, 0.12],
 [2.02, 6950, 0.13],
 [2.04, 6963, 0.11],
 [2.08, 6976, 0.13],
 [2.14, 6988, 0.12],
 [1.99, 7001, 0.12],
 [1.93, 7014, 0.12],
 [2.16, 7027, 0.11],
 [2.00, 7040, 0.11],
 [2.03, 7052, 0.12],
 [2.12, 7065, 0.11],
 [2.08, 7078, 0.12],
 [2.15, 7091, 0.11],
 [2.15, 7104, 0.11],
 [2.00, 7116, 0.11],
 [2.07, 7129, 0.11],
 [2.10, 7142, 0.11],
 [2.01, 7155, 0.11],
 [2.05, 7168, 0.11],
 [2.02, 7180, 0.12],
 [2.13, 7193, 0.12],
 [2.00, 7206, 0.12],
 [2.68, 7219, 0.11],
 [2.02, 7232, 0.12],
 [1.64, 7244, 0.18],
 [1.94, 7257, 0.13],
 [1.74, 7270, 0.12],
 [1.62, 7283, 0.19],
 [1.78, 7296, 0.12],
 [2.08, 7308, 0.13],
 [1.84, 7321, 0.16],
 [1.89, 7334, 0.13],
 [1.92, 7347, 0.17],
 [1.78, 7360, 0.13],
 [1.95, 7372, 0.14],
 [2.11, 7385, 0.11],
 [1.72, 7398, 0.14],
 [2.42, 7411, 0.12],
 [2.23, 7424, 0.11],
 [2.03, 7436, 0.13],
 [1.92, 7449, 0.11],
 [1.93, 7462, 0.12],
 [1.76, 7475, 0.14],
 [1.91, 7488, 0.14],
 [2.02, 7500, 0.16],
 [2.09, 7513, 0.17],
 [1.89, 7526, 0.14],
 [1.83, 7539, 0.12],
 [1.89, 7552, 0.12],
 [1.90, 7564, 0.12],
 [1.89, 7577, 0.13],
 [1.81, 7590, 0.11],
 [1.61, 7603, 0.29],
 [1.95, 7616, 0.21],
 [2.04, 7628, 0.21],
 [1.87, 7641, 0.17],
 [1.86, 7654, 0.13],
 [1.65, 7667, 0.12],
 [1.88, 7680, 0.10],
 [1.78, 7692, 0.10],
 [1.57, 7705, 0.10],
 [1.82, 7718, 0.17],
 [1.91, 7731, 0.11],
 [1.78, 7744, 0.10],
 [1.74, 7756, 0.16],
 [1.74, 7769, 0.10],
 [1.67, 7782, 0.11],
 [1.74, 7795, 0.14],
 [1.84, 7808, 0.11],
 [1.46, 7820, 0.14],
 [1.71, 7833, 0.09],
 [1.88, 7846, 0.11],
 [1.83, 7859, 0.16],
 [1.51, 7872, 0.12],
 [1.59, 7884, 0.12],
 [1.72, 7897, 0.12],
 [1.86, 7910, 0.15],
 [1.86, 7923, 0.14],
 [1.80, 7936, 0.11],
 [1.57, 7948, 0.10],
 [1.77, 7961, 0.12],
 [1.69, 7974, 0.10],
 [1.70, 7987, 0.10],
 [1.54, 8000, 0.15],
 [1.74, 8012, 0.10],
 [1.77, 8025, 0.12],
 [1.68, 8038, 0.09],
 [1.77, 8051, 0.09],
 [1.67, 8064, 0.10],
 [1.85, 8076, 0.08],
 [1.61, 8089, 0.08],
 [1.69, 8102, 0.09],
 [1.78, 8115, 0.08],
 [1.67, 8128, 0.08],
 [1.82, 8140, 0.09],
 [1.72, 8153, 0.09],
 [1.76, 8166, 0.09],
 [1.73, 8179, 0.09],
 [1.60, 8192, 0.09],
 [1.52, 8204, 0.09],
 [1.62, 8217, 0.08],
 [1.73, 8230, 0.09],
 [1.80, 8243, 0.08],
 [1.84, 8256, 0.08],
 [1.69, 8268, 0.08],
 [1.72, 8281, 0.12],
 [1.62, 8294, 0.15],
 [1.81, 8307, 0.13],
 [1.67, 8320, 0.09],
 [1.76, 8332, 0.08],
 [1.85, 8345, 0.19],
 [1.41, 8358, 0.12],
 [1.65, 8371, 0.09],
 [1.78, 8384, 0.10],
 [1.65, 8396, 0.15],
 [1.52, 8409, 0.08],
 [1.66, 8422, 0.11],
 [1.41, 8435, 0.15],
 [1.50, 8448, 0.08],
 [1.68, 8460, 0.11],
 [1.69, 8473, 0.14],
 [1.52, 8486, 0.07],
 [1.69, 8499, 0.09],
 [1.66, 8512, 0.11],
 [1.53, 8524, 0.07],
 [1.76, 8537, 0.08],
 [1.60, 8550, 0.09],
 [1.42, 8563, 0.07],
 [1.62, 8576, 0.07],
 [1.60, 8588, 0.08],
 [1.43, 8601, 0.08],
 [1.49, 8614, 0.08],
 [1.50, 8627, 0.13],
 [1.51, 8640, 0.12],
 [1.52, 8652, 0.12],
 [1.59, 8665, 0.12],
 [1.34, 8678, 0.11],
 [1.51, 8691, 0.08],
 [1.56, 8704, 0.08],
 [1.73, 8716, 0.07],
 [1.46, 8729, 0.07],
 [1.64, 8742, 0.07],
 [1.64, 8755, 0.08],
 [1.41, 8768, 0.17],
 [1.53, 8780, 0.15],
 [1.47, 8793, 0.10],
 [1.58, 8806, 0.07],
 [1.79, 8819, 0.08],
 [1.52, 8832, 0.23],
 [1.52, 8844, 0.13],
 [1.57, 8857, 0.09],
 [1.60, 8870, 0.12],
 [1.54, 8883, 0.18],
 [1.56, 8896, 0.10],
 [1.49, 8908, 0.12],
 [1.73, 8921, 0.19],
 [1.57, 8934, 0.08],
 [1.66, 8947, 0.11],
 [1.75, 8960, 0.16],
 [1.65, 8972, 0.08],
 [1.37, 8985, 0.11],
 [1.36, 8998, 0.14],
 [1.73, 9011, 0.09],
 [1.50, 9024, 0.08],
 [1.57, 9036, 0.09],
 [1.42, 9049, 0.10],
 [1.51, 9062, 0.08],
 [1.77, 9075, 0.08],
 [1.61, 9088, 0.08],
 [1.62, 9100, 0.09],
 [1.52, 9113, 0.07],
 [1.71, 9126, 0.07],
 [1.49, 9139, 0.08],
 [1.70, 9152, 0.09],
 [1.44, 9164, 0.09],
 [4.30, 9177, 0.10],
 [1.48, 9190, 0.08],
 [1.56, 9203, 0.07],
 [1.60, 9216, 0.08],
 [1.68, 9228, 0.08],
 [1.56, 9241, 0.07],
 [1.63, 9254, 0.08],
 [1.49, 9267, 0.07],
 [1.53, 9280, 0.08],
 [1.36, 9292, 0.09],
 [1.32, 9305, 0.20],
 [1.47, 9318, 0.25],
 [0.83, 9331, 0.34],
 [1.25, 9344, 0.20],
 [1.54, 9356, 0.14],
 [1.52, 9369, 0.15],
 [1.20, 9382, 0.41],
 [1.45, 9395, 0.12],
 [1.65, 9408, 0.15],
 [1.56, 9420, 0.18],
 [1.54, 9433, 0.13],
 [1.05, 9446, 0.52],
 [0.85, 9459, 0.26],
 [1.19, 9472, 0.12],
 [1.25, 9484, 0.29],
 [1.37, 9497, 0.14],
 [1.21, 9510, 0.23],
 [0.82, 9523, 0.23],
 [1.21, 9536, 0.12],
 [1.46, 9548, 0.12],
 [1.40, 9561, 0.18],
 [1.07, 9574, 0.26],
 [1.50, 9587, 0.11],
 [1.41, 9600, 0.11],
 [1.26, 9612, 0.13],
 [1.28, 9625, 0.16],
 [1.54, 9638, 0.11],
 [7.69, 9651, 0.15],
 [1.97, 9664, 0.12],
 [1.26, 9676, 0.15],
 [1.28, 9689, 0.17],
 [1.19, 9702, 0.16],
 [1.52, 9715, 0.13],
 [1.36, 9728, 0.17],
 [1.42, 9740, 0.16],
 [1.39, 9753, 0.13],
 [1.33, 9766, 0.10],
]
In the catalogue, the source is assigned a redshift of 0.01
